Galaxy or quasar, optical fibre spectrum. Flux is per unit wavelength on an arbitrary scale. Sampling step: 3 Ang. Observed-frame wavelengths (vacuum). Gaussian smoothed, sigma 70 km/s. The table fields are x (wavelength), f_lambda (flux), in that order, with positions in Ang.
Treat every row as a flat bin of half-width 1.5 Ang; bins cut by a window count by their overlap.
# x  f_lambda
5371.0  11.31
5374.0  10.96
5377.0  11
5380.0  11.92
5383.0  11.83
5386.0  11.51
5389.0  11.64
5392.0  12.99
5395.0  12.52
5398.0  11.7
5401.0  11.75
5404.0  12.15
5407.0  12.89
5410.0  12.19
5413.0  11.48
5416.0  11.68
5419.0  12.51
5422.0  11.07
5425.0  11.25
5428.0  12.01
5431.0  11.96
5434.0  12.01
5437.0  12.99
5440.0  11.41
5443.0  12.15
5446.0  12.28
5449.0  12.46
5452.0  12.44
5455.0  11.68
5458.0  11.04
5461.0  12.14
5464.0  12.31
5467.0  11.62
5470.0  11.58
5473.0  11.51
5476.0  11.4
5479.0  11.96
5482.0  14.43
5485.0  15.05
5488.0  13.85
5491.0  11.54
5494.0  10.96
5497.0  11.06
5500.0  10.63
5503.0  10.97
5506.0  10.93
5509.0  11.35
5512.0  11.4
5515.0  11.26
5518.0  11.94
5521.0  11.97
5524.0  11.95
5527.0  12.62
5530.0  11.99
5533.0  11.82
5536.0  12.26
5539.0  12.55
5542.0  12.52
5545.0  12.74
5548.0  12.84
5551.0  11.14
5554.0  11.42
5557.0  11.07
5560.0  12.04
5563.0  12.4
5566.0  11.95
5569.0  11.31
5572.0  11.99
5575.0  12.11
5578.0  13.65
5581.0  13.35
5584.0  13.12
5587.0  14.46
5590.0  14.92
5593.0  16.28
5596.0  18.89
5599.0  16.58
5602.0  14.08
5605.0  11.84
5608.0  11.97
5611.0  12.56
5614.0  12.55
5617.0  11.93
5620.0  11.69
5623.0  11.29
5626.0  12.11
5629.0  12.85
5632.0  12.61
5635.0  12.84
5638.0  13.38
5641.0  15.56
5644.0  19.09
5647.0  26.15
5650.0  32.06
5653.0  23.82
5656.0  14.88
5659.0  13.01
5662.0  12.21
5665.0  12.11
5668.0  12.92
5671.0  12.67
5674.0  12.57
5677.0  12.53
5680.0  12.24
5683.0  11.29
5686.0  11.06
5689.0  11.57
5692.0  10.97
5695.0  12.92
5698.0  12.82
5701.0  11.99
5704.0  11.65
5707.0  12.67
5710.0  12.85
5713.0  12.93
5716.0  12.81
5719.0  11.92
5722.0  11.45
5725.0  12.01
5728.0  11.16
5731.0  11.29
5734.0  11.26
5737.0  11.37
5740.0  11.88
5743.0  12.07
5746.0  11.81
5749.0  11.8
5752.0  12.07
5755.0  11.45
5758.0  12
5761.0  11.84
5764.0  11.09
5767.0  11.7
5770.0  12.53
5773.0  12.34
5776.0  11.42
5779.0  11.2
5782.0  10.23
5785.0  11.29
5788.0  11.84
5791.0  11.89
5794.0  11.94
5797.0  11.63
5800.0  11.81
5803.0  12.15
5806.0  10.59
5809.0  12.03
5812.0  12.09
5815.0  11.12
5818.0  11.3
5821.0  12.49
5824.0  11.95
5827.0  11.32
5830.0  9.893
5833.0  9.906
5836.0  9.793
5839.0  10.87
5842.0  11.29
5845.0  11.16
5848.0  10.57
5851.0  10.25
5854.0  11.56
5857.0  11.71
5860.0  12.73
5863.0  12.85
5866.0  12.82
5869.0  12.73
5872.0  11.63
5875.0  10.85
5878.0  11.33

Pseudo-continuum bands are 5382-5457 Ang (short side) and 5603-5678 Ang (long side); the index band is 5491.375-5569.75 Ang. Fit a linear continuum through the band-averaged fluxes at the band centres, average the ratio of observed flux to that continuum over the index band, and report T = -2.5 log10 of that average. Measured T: 0.14 mag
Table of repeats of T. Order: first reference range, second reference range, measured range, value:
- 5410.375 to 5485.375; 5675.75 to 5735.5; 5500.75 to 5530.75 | 0.04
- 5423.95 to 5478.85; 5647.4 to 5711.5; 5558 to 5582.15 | 0.06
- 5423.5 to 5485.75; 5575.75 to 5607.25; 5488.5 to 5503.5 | 0.15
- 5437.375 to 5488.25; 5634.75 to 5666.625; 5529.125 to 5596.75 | 0.19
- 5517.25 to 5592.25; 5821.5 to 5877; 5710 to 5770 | -0.01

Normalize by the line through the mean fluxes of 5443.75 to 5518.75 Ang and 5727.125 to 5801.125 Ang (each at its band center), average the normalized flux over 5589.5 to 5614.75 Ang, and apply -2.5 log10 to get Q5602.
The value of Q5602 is -0.22 mag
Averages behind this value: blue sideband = 11.9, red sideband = 11.6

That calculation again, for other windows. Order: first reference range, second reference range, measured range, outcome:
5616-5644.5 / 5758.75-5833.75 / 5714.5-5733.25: 0.04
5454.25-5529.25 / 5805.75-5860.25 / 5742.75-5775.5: -0.05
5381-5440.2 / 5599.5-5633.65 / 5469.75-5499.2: -0.02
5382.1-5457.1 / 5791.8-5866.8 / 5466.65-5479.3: 0.03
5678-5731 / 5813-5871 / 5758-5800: 0.00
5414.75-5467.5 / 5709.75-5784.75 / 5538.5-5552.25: -0.04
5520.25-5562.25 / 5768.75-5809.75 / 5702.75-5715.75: -0.07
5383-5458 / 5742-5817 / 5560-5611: -0.15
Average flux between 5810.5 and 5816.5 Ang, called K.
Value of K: 11.6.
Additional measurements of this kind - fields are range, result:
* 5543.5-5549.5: 12.8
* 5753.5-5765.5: 11.6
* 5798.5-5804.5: 12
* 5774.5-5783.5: 10.9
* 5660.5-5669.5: 12.4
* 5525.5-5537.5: 12.2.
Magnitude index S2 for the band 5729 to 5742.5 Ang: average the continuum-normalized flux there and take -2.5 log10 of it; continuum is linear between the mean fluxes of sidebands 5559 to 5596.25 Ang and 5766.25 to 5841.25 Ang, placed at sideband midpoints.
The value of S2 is 0.049 mag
